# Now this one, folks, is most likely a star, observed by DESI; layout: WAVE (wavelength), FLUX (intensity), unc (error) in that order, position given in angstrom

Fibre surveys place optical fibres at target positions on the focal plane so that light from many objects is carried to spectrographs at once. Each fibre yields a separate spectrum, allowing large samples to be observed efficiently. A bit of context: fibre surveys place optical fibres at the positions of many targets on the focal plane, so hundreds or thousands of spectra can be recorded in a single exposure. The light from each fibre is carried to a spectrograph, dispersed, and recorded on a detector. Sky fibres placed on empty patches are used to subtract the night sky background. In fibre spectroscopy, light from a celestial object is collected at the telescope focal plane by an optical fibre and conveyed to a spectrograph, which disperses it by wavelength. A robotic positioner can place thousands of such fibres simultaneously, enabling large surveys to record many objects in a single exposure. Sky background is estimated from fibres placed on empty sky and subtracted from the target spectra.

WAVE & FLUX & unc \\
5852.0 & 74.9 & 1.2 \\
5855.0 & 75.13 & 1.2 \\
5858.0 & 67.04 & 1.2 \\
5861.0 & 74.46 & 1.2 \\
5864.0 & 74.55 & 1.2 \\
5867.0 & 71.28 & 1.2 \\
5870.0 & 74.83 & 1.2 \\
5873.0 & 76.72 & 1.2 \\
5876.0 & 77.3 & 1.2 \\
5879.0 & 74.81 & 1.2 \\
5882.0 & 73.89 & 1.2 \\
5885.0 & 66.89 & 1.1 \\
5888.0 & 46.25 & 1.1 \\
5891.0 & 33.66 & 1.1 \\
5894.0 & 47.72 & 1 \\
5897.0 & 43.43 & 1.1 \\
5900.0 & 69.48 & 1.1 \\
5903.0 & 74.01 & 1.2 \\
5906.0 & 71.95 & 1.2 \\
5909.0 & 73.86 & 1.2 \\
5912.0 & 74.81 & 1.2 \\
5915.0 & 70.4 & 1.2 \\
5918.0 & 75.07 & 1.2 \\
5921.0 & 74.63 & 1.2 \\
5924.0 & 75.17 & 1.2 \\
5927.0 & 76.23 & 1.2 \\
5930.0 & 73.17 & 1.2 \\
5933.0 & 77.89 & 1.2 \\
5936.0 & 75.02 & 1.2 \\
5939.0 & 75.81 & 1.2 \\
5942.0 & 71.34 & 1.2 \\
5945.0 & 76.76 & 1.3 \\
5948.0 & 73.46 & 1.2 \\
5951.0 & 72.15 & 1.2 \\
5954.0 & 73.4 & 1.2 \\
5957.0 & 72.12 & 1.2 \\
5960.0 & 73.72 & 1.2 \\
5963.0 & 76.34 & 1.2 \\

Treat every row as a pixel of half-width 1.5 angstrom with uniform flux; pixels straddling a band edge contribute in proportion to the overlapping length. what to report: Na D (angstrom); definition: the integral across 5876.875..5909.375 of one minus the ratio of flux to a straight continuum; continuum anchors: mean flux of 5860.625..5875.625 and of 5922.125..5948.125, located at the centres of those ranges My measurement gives 5.8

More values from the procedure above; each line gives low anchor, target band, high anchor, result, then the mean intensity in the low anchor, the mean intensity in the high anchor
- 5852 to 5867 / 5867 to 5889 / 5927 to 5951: 0.8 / 72.9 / 74.7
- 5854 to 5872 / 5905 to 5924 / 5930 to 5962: 0.0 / 72.9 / 74.2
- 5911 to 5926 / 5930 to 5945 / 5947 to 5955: -0.3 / 74.1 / 73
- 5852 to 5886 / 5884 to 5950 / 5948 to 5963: 4.8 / 73.5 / 73.3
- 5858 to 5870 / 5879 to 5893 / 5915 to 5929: 3.1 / 72.8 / 74.7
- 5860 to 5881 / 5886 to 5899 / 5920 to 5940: 5.3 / 74.8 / 75.4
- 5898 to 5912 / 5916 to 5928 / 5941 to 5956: -0.5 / 71.6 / 73.4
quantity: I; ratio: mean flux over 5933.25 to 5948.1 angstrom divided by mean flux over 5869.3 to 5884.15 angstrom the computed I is 1.00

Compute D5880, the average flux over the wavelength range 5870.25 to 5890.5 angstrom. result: 67.9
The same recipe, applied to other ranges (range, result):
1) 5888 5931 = 65.9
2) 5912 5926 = 74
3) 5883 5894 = 49.9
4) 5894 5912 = 65.7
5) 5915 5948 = 74.8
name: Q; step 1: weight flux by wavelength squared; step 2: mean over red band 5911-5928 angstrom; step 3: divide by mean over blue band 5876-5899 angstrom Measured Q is 1.32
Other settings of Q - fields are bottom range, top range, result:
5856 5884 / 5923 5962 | 1.03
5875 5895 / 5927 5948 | 1.27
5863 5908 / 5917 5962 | 1.16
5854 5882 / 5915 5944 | 1.03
